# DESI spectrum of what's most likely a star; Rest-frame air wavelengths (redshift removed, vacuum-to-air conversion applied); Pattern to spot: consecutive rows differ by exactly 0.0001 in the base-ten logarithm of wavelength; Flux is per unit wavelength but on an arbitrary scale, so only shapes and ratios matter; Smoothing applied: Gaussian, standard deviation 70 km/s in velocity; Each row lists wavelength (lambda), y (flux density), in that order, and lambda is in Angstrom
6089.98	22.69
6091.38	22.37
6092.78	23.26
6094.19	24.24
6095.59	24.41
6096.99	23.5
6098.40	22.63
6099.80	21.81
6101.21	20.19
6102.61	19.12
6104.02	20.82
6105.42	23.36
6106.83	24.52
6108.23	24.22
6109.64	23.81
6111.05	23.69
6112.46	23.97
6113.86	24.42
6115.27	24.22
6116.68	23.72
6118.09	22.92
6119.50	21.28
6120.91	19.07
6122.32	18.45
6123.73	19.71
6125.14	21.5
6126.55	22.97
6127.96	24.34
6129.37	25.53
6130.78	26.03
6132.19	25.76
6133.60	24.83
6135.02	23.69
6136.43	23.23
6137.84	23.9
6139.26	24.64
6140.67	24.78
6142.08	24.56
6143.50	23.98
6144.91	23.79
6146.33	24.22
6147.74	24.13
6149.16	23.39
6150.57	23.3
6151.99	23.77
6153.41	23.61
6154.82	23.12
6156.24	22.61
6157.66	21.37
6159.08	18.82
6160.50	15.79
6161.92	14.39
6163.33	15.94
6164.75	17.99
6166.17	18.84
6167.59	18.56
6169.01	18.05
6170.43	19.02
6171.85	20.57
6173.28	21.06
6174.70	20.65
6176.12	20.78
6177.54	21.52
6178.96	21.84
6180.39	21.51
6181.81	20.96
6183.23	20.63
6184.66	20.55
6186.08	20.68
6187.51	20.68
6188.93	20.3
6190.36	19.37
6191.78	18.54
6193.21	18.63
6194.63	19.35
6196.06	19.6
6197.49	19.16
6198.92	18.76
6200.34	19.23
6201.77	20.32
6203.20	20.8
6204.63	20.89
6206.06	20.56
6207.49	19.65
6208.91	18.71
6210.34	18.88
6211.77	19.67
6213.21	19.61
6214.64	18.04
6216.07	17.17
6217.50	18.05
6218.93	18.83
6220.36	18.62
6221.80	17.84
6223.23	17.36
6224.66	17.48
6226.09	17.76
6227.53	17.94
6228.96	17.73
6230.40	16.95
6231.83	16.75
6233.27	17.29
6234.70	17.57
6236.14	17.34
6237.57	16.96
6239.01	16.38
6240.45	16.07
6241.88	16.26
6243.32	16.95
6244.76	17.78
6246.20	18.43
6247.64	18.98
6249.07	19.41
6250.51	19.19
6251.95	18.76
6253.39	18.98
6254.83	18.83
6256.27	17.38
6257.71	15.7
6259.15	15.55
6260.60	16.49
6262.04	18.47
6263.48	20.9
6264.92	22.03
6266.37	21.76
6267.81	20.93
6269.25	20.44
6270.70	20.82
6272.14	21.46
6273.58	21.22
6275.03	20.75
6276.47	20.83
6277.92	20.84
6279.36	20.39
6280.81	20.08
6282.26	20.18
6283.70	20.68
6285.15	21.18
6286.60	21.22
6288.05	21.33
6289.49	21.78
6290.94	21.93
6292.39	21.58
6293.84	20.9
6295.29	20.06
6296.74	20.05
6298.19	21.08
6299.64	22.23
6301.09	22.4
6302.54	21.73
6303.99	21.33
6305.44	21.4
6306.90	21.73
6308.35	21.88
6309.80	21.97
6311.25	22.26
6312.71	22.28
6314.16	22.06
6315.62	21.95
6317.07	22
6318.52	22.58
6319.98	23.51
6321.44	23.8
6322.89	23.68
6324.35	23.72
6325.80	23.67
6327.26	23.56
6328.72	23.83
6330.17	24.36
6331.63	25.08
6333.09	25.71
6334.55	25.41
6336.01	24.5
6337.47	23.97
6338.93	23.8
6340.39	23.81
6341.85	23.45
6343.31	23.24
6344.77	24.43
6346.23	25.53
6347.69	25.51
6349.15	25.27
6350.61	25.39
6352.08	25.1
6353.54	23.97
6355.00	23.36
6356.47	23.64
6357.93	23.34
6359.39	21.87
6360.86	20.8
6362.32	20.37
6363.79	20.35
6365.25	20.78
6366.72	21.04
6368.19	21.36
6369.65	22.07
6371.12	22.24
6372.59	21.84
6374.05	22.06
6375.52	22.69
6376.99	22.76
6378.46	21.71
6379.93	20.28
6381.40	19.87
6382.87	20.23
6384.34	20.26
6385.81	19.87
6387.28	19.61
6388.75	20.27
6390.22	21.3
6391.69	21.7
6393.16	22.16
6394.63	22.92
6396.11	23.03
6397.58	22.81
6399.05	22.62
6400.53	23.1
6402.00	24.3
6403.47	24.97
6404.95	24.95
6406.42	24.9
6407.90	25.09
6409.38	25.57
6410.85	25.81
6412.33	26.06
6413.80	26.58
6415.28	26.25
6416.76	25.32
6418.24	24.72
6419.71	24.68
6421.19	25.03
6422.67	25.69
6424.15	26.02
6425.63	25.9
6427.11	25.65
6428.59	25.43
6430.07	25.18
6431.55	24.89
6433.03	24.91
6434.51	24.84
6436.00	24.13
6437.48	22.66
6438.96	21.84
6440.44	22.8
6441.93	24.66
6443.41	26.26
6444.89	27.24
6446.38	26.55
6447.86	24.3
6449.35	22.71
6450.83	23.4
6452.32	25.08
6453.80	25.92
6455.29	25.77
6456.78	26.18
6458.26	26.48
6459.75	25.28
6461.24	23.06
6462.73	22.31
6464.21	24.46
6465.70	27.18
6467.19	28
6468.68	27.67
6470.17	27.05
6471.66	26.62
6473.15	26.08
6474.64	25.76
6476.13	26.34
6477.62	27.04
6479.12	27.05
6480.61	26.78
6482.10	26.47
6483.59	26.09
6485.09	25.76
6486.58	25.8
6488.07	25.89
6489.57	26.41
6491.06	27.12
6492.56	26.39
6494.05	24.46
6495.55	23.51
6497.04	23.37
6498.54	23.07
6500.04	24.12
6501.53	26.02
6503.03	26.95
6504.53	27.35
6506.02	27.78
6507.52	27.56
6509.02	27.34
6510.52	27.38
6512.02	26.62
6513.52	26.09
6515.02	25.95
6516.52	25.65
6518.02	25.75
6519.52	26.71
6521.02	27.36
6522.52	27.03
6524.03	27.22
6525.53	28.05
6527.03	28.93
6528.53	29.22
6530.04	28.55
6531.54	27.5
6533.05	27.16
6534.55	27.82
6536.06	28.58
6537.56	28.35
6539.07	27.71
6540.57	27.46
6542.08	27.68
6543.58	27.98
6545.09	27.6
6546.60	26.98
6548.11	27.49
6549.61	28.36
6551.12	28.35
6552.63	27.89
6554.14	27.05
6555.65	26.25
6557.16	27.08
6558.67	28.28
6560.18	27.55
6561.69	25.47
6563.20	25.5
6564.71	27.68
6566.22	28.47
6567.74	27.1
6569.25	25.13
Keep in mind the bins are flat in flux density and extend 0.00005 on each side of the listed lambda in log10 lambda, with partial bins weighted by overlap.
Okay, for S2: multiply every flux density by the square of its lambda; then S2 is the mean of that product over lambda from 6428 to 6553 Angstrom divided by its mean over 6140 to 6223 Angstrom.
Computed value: 1.4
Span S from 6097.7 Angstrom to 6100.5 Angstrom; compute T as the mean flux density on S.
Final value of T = 22.3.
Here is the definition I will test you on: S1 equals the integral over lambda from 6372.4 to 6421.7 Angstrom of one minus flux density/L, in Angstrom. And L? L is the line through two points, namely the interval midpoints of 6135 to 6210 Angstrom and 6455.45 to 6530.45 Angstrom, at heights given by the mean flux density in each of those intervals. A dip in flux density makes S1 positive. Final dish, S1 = 3.1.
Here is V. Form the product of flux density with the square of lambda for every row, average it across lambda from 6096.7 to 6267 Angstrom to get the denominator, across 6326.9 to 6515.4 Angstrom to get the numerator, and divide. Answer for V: 1.30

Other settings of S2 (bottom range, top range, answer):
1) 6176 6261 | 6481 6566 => 1.58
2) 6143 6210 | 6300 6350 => 1.20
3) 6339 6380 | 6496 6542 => 1.24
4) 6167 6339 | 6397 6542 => 1.37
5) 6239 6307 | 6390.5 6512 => 1.34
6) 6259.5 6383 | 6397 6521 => 1.20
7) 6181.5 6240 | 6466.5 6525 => 1.53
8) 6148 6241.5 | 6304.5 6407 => 1.24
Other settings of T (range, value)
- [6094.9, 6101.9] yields 22.5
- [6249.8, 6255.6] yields 18.9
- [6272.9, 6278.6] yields 20.9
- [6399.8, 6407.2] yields 24.5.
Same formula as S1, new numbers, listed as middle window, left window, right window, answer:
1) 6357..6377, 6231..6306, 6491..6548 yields 0.70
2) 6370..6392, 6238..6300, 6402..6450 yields 2.22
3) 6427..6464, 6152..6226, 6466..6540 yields 1.01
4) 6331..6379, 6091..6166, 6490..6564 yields 3.45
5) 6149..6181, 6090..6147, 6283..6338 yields 3.88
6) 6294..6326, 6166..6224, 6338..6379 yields -0.23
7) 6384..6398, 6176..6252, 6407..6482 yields 1.47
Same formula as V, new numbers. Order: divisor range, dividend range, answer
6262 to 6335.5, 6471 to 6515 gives 1.26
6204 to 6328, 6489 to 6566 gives 1.47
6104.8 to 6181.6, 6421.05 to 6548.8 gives 1.32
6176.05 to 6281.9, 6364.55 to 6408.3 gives 1.22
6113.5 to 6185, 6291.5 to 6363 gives 1.12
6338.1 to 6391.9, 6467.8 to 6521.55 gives 1.22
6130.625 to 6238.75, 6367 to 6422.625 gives 1.22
